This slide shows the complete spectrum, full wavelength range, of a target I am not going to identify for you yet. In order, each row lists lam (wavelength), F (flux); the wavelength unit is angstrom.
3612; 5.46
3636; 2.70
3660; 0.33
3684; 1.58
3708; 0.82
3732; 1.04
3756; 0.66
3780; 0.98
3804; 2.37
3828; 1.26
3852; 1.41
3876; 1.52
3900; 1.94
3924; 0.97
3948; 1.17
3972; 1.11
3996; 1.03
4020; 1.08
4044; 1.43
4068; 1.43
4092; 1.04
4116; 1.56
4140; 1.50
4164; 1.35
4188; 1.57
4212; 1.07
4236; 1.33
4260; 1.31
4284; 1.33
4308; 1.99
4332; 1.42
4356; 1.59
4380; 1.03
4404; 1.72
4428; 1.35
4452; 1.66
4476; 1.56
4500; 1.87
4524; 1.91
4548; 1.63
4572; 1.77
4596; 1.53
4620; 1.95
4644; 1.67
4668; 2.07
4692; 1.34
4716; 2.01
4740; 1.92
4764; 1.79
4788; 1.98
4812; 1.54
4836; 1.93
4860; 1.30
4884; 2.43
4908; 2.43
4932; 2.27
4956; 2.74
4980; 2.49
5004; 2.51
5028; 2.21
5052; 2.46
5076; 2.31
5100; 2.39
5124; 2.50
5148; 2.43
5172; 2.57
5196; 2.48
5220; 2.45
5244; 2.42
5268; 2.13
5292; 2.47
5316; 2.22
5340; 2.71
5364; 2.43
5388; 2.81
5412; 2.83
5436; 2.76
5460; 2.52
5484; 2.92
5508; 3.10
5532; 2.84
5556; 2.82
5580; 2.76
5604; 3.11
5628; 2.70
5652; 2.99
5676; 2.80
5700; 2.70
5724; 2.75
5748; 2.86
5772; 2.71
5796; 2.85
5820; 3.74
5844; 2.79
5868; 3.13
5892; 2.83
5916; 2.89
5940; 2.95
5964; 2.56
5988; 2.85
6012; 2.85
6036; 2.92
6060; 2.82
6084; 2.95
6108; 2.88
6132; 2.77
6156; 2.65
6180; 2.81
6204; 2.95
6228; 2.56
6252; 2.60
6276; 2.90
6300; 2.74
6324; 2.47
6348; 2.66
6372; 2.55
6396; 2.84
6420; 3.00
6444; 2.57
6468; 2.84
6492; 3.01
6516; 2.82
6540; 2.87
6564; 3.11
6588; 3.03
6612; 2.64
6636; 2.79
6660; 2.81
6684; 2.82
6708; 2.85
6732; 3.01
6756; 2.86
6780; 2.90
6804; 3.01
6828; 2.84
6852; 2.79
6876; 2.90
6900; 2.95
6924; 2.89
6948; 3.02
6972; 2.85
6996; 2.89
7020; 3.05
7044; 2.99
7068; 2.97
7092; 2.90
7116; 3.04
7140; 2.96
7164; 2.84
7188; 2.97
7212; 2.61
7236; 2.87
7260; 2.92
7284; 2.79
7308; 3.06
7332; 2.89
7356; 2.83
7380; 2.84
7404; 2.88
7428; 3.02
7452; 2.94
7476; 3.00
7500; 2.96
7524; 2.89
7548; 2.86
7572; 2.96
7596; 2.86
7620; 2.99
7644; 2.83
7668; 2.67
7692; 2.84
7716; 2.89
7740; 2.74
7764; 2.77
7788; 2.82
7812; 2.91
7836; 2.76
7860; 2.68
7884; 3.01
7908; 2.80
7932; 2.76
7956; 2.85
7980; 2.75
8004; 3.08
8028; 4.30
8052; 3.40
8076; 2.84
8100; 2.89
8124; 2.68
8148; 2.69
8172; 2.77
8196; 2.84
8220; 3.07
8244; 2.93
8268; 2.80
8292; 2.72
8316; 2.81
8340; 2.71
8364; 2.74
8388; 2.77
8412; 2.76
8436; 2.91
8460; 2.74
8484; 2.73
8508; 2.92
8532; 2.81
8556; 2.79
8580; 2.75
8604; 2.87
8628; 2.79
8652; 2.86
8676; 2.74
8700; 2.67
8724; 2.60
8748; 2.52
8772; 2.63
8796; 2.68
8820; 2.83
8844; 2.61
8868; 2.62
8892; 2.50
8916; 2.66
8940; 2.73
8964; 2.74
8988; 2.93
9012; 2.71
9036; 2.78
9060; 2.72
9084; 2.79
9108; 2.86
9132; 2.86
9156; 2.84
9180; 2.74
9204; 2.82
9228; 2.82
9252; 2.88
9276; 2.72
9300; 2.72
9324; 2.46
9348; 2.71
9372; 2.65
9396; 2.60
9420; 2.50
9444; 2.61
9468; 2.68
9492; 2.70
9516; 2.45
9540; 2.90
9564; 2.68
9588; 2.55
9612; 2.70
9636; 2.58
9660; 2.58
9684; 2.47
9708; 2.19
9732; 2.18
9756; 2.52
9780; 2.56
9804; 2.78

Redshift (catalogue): 0.22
